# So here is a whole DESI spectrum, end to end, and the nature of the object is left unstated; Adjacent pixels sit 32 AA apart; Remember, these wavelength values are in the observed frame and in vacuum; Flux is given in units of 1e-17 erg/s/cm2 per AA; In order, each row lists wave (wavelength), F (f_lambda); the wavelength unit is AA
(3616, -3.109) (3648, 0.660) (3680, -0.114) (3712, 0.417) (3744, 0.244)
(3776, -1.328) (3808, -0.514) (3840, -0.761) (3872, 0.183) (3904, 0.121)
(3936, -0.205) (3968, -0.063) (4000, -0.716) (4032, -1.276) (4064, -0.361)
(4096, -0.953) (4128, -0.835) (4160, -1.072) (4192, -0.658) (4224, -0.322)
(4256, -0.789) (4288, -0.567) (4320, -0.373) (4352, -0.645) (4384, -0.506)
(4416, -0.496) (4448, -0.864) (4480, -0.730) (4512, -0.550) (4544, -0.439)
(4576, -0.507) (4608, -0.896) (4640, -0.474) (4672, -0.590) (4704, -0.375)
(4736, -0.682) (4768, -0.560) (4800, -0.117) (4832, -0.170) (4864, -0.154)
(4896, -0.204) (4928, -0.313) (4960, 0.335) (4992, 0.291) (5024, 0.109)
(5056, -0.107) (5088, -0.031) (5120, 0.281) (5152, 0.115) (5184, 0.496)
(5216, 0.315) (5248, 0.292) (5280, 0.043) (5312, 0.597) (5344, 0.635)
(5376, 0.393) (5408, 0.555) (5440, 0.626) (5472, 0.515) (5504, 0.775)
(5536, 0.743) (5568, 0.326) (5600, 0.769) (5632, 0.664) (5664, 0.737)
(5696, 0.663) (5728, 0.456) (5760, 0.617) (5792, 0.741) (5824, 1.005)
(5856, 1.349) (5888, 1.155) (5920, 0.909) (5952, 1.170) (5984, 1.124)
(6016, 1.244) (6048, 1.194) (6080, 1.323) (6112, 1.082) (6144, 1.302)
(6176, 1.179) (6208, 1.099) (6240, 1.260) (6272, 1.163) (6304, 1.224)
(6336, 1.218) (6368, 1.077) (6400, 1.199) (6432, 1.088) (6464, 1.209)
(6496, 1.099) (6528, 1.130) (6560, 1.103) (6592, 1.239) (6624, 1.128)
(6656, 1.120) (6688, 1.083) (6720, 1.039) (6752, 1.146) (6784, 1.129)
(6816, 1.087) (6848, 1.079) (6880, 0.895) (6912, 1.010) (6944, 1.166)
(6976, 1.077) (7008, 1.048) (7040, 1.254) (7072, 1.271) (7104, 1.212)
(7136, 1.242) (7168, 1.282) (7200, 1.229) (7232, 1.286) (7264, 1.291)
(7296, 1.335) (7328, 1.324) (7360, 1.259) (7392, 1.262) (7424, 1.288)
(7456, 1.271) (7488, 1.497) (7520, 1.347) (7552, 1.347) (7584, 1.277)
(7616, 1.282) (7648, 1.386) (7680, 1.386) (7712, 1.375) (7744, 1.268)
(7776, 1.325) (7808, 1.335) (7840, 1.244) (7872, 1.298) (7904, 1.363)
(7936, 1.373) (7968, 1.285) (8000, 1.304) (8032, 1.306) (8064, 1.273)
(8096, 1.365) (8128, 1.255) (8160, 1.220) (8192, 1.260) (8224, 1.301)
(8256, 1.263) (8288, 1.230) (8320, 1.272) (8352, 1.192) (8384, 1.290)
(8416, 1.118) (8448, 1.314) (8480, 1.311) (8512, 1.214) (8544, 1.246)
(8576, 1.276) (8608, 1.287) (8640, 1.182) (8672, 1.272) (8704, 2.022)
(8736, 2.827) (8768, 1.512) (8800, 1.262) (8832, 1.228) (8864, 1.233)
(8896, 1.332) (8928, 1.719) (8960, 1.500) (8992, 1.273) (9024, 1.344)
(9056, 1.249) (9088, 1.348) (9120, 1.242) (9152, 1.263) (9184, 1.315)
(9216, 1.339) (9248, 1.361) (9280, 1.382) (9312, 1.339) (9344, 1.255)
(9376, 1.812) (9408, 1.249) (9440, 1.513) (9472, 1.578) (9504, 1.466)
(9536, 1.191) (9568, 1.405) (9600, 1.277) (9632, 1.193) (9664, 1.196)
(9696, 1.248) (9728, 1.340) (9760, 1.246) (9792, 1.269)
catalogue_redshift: 0.33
